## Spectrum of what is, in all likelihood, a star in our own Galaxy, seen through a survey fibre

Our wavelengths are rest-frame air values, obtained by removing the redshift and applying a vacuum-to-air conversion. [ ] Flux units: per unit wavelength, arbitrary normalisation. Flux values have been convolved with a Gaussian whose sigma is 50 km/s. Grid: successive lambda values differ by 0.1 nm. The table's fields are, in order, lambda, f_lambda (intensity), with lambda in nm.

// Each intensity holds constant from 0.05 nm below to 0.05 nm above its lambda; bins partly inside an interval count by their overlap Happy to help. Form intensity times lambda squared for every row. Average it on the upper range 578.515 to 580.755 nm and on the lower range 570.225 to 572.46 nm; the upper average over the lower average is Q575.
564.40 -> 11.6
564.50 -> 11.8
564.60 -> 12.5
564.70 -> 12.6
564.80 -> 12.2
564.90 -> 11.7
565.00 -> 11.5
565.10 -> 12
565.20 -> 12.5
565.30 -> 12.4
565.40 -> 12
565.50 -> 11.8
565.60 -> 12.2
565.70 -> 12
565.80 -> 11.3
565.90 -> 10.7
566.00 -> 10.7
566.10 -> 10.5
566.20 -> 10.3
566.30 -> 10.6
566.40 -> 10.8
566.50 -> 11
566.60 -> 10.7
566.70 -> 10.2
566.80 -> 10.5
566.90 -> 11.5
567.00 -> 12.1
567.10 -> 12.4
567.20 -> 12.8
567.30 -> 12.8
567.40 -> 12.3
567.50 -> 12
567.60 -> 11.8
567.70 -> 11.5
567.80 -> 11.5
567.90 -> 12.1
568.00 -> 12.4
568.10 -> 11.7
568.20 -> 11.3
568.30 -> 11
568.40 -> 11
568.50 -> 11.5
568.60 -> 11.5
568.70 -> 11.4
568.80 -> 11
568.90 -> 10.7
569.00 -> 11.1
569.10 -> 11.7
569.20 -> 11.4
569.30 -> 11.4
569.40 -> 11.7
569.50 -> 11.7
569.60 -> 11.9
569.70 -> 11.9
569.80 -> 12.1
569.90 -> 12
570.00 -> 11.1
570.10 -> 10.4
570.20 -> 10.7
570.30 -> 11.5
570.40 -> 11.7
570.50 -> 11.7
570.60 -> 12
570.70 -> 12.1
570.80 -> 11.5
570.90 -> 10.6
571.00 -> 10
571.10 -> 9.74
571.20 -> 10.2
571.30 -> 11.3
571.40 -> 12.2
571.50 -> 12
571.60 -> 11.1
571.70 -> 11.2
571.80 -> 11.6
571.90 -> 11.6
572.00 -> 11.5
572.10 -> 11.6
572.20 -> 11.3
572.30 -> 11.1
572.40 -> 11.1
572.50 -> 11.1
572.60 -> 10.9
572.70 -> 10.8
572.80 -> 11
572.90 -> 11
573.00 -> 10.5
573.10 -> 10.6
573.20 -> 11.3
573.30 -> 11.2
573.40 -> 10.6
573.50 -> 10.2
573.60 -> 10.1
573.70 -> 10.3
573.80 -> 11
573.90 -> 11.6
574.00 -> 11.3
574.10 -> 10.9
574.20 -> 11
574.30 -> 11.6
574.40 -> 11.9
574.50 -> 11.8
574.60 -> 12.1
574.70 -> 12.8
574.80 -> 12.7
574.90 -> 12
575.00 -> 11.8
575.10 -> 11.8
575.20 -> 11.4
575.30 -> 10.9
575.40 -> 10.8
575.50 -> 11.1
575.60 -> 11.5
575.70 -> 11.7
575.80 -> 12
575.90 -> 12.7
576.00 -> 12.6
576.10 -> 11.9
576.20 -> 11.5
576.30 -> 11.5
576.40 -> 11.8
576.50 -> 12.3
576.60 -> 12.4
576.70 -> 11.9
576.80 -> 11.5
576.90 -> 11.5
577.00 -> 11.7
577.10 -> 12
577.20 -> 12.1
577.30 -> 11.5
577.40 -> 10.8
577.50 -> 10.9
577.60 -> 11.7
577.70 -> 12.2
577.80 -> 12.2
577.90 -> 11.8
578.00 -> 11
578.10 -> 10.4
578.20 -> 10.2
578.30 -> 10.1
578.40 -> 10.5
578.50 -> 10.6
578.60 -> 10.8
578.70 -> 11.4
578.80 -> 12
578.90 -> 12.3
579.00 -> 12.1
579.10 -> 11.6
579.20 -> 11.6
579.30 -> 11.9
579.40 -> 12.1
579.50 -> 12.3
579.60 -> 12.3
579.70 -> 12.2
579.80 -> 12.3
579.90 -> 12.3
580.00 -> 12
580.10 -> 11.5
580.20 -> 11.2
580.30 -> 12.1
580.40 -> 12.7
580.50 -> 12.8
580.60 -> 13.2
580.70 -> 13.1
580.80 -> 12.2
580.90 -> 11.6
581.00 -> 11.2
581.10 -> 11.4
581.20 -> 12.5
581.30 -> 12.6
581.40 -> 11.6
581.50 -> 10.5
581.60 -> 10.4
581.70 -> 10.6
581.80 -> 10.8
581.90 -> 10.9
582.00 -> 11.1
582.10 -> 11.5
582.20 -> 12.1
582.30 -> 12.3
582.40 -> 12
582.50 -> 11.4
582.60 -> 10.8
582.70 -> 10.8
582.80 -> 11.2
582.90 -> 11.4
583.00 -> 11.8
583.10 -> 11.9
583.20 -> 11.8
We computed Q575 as 1.1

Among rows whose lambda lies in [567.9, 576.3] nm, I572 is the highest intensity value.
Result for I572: 12.8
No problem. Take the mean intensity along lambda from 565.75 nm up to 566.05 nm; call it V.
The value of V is 10.9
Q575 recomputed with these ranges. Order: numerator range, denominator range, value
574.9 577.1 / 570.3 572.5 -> 1.06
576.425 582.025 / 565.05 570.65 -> 1.05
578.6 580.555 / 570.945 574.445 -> 1.11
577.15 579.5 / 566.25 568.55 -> 1.03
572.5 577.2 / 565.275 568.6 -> 1.03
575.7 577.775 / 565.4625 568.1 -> 1.07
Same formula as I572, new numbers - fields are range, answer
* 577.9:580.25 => 12.3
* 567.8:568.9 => 12.4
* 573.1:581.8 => 13.2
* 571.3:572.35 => 12.2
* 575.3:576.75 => 12.7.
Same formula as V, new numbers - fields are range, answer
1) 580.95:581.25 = 11.7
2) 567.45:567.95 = 11.8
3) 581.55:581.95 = 10.7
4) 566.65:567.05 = 11.1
